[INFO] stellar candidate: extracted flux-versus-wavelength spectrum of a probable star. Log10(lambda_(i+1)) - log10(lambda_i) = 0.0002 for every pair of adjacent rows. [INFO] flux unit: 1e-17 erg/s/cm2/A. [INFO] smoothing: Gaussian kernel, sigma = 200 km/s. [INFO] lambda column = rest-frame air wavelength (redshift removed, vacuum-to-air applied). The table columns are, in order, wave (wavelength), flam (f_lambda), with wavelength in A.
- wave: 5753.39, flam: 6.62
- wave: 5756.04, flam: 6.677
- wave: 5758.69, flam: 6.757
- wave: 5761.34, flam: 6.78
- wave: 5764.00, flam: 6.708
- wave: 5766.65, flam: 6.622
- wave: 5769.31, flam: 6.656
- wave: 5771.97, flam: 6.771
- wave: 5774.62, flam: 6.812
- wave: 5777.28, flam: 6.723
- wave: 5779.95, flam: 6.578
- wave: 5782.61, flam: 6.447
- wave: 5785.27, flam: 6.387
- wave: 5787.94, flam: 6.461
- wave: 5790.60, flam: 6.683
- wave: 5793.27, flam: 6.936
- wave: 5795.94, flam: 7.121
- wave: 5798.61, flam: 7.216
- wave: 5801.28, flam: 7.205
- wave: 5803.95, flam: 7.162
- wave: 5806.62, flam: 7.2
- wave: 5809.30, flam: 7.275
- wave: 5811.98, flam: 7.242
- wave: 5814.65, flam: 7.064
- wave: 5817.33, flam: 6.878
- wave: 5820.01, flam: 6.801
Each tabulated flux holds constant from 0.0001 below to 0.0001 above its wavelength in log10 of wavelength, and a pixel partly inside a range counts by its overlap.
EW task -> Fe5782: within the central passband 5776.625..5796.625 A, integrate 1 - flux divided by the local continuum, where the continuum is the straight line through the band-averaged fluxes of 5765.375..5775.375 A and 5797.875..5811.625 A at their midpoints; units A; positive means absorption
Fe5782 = 0.86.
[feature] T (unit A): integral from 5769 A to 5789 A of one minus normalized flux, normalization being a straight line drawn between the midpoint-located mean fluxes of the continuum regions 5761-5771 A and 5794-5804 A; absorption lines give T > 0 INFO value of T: 0.8 A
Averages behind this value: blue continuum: 6.68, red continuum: 7.16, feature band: 6.6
